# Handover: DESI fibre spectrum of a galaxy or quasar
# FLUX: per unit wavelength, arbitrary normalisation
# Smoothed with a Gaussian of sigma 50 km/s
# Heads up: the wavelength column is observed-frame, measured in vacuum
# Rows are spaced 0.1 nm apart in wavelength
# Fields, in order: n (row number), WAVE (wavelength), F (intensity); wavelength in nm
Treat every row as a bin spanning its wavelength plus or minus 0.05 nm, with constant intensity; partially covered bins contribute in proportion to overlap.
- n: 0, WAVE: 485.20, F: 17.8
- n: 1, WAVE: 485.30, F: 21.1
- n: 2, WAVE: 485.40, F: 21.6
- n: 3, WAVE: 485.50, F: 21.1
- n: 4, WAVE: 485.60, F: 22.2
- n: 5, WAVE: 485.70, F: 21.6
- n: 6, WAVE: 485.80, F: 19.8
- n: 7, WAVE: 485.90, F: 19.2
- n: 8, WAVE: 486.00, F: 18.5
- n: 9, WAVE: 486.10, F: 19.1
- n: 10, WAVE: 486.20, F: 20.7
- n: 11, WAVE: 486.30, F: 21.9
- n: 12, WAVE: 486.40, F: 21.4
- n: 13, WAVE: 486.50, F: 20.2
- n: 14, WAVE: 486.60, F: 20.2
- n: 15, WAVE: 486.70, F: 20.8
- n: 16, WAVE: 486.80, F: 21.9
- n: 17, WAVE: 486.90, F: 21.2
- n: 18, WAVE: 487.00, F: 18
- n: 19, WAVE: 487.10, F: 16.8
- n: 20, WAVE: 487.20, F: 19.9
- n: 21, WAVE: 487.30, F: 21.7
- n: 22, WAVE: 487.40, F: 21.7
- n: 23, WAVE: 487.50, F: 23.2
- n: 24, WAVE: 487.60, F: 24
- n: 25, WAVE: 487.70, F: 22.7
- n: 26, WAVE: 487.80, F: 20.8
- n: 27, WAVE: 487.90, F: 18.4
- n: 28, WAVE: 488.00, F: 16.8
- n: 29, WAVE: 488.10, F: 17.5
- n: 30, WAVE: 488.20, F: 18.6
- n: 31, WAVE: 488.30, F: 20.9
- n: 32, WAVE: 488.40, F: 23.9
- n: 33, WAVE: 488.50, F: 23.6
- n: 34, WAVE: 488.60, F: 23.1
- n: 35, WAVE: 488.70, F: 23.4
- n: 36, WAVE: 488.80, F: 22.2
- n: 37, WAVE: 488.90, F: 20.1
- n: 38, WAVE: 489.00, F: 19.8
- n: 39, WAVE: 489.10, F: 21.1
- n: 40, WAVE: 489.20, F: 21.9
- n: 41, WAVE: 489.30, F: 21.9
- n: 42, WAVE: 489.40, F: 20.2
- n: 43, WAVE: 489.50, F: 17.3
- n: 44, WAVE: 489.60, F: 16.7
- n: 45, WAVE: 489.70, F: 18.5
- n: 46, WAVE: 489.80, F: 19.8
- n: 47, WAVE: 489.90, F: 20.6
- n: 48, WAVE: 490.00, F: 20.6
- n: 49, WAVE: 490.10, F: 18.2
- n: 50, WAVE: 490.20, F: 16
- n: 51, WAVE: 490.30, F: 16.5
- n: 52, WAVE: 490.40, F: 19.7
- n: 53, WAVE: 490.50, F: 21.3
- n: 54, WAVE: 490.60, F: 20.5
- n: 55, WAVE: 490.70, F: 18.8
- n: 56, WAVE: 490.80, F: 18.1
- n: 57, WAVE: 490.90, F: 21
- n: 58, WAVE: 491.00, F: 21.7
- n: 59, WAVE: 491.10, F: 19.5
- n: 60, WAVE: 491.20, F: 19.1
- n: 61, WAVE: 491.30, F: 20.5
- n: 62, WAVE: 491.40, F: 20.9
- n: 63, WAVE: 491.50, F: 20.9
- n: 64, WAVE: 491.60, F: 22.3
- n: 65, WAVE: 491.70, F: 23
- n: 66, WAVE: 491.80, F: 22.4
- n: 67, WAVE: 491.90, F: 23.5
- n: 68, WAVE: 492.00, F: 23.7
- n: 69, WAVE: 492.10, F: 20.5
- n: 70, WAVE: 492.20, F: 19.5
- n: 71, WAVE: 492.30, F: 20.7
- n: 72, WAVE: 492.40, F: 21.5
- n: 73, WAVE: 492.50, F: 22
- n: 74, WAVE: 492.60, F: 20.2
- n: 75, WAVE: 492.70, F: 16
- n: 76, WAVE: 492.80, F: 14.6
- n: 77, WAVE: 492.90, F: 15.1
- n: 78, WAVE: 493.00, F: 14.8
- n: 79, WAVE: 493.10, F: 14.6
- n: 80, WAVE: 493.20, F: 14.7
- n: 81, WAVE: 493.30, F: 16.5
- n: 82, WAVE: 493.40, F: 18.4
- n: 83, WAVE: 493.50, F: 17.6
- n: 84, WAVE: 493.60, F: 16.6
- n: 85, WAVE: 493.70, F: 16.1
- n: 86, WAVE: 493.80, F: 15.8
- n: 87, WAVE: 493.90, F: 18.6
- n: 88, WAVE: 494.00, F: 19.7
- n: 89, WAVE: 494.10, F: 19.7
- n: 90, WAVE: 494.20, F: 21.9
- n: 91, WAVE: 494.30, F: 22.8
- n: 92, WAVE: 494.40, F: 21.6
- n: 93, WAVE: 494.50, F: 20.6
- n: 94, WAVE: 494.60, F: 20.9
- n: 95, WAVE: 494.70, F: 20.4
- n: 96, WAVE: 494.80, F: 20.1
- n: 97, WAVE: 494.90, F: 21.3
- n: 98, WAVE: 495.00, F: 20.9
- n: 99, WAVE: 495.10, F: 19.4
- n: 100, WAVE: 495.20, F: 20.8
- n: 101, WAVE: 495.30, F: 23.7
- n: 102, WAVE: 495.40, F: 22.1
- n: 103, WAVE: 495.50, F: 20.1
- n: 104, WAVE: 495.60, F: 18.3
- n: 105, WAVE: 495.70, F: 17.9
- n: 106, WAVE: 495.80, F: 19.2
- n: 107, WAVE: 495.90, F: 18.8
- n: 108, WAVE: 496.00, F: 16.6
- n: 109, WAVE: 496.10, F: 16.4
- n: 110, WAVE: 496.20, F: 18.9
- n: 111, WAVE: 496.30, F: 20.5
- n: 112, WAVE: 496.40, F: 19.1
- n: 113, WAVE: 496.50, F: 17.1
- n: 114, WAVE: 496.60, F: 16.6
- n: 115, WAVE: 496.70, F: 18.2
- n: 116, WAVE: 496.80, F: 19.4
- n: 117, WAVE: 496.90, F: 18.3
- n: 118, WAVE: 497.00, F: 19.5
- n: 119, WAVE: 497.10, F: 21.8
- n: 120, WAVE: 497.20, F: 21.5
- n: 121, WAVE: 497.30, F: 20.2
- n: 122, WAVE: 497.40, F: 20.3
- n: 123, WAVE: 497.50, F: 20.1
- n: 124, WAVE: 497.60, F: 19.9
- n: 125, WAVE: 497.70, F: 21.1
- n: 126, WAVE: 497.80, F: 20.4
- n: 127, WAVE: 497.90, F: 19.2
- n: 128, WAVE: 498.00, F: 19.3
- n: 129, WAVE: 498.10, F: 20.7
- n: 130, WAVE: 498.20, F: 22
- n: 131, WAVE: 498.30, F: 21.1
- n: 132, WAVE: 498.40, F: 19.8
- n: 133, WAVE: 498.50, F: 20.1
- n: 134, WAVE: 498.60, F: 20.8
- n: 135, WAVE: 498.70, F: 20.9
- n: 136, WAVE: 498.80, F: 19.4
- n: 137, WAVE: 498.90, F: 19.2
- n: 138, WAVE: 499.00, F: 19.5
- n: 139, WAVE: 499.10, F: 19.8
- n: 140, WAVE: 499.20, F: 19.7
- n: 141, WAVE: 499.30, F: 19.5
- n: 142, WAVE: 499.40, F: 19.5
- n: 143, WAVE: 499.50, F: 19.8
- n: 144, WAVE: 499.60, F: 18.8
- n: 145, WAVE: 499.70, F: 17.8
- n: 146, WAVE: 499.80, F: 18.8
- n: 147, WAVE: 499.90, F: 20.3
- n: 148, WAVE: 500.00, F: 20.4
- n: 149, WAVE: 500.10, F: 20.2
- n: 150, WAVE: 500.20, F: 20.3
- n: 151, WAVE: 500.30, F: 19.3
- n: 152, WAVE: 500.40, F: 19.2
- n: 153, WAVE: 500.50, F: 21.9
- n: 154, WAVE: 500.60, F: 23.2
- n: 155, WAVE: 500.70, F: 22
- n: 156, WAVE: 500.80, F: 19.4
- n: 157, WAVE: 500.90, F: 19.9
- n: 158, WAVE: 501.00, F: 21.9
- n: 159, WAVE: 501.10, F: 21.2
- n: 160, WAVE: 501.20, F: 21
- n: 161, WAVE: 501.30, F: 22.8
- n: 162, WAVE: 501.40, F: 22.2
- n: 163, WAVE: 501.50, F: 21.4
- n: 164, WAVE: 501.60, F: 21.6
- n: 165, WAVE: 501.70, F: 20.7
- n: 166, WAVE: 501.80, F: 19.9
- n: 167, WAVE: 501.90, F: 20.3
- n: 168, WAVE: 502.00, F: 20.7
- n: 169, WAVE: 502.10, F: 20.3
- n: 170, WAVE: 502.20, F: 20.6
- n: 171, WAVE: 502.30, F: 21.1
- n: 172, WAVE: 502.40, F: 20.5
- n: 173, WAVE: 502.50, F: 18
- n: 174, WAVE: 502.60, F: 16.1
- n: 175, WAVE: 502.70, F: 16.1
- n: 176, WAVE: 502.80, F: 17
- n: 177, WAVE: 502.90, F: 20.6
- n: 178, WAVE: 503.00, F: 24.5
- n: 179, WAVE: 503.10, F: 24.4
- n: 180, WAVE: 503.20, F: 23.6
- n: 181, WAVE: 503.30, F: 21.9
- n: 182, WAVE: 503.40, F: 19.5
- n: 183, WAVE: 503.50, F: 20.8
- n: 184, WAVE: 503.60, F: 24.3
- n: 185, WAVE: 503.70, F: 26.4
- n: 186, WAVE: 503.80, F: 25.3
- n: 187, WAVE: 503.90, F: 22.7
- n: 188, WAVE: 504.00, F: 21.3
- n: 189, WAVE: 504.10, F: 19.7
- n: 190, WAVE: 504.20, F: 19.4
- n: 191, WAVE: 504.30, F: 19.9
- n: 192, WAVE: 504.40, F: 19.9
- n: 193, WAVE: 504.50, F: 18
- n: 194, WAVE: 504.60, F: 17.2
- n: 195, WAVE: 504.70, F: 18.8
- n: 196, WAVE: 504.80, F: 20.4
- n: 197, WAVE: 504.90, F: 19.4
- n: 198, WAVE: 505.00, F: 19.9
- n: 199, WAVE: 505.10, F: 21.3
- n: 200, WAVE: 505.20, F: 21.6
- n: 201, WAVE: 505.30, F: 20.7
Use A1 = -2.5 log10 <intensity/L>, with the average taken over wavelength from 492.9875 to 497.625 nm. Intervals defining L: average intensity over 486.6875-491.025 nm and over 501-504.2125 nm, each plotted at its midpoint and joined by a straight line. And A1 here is 0.08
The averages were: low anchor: 20.2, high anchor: 21.2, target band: 19.1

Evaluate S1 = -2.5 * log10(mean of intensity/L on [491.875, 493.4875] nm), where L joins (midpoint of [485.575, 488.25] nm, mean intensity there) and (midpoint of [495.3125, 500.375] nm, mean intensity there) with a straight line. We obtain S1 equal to 0.086 mag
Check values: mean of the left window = 20.3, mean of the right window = 19.6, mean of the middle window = 18.4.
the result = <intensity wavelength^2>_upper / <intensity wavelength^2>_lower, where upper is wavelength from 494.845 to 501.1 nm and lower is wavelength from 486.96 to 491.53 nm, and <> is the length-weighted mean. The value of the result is 1.02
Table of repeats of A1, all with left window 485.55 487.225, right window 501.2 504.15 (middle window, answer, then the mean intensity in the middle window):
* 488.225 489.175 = -0.08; 21.9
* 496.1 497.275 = 0.10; 19.1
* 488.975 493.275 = 0.05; 19.5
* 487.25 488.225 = -0.02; 20.6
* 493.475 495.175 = 0.05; 19.7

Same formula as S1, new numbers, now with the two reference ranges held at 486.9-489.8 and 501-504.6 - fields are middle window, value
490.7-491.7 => 0.01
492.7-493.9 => 0.28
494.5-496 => 0.03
